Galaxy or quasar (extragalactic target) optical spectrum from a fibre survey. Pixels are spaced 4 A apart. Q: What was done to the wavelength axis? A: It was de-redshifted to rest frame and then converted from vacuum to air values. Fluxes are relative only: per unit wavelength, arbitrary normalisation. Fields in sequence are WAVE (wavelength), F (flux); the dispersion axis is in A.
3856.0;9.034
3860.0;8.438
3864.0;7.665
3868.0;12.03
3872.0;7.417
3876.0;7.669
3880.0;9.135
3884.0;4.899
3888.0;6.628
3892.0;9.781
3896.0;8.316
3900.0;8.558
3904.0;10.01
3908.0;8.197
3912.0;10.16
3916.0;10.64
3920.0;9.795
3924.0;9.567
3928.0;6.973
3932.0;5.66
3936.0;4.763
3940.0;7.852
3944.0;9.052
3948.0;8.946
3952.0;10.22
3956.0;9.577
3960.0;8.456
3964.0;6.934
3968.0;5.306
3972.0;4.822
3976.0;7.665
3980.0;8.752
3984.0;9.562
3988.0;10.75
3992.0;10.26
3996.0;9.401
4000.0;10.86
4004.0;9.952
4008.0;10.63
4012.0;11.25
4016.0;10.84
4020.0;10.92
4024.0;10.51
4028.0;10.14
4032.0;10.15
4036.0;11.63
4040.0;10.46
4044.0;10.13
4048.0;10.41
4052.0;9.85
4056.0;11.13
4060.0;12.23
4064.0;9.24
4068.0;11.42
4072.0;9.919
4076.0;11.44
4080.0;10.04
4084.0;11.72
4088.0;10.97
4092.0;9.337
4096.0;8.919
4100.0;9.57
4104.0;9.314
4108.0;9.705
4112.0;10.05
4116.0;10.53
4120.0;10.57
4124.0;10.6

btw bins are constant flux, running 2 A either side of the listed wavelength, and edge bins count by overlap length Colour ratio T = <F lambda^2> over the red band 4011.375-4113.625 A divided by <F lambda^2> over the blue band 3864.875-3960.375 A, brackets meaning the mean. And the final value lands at 1.32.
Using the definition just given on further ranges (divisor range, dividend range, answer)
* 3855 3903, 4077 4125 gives 1.36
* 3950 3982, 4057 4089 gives 1.49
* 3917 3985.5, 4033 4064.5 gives 1.42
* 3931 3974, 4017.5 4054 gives 1.46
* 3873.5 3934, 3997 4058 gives 1.34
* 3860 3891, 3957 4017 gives 1.19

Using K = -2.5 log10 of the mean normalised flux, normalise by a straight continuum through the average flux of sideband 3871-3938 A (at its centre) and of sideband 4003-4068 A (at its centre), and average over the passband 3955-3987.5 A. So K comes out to 0.215 mag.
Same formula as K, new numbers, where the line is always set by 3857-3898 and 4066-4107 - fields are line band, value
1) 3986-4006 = -0.10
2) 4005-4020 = -0.14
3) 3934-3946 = 0.22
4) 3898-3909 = -0.06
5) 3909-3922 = -0.17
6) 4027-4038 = -0.10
